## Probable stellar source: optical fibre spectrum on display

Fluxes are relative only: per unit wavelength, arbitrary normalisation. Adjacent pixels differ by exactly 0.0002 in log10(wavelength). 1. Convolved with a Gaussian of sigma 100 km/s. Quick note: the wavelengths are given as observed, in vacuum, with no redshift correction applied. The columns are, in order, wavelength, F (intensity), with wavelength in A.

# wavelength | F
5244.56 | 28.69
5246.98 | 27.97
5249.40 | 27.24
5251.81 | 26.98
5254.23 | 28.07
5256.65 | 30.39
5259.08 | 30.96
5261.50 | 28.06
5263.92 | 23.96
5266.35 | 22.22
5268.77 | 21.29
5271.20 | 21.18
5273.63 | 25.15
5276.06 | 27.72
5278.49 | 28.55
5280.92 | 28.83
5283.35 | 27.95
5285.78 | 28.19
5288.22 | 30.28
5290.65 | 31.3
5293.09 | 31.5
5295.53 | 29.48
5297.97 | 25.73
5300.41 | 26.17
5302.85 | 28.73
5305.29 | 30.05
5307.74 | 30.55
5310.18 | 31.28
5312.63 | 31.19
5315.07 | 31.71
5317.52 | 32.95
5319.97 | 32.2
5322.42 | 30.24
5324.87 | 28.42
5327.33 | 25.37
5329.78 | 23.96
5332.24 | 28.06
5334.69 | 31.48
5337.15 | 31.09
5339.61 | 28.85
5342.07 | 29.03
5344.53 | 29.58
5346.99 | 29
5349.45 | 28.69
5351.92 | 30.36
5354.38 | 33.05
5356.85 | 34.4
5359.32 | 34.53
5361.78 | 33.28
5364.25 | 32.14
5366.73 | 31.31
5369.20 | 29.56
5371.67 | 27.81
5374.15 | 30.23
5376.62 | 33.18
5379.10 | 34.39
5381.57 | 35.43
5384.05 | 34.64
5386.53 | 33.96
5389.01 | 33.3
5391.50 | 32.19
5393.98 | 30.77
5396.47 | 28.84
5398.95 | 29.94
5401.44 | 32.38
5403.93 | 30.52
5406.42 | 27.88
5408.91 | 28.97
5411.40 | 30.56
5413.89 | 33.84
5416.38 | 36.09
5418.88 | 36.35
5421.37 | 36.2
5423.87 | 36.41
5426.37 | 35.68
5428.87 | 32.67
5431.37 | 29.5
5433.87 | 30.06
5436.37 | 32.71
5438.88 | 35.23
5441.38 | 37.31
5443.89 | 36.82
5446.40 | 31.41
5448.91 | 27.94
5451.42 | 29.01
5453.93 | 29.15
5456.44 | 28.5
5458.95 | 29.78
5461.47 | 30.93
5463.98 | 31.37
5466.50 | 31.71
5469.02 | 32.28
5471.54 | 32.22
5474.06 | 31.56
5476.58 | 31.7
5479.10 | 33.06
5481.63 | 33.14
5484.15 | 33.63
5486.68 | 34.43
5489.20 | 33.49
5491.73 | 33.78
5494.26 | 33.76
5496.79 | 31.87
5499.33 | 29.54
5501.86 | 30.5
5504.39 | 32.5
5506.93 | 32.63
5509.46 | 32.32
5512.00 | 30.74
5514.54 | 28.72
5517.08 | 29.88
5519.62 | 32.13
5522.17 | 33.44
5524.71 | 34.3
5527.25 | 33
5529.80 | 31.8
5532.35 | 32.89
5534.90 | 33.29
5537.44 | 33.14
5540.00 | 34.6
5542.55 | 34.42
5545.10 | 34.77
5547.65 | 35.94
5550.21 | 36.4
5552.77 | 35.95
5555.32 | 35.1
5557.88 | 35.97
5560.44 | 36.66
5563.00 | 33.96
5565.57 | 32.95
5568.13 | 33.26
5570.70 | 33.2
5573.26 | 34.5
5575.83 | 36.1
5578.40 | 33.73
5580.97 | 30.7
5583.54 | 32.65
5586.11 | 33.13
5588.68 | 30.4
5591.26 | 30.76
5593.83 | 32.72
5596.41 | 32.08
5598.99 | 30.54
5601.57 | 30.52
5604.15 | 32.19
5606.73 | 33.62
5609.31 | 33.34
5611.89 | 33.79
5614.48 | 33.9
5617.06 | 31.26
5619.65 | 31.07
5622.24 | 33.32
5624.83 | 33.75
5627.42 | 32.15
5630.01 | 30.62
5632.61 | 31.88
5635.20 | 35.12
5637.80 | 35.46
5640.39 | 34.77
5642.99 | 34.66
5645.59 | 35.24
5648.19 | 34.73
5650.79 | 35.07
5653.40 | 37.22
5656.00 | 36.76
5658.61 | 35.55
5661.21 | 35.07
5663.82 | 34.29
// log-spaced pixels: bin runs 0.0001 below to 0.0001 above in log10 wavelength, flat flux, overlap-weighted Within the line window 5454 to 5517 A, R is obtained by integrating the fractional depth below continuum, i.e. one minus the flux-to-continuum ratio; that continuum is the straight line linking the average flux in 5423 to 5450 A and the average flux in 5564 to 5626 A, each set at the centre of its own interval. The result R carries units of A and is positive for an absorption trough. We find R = 2.5 A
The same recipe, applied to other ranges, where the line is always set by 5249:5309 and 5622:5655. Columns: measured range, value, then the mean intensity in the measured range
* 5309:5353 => -1.6 A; 29.6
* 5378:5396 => -2.3 A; 33.3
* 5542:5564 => -1.9 A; 35.5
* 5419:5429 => -1.8 A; 35.7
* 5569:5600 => 0.6 A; 32.6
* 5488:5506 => -0.3 A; 32.2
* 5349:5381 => -3.0 A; 31.9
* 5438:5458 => -0.7 A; 31.8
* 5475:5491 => -0.9 A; 33.2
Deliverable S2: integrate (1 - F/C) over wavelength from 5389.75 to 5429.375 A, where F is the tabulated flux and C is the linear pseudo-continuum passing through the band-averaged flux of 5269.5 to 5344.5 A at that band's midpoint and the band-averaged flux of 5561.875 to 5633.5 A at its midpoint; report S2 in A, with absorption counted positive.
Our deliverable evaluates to -3.0 A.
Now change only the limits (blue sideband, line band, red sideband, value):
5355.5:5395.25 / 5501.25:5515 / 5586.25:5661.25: 0.7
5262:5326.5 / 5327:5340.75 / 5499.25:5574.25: 0.4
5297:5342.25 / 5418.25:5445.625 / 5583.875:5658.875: -3.2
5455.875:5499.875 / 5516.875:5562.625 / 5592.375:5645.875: -2.4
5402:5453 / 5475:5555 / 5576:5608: -1.5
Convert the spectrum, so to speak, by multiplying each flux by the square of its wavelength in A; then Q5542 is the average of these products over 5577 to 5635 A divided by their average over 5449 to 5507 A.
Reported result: 1.07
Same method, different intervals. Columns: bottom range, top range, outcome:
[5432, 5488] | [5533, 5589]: 1.11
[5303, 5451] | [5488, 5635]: 1.11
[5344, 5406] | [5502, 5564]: 1.12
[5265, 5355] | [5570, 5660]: 1.30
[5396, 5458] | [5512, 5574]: 1.09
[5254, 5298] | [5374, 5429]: 1.25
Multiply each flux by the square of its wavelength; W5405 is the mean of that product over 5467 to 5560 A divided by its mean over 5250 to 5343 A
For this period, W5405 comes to 1.26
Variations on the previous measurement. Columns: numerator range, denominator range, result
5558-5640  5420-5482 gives 1.08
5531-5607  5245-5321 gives 1.31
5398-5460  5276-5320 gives 1.14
